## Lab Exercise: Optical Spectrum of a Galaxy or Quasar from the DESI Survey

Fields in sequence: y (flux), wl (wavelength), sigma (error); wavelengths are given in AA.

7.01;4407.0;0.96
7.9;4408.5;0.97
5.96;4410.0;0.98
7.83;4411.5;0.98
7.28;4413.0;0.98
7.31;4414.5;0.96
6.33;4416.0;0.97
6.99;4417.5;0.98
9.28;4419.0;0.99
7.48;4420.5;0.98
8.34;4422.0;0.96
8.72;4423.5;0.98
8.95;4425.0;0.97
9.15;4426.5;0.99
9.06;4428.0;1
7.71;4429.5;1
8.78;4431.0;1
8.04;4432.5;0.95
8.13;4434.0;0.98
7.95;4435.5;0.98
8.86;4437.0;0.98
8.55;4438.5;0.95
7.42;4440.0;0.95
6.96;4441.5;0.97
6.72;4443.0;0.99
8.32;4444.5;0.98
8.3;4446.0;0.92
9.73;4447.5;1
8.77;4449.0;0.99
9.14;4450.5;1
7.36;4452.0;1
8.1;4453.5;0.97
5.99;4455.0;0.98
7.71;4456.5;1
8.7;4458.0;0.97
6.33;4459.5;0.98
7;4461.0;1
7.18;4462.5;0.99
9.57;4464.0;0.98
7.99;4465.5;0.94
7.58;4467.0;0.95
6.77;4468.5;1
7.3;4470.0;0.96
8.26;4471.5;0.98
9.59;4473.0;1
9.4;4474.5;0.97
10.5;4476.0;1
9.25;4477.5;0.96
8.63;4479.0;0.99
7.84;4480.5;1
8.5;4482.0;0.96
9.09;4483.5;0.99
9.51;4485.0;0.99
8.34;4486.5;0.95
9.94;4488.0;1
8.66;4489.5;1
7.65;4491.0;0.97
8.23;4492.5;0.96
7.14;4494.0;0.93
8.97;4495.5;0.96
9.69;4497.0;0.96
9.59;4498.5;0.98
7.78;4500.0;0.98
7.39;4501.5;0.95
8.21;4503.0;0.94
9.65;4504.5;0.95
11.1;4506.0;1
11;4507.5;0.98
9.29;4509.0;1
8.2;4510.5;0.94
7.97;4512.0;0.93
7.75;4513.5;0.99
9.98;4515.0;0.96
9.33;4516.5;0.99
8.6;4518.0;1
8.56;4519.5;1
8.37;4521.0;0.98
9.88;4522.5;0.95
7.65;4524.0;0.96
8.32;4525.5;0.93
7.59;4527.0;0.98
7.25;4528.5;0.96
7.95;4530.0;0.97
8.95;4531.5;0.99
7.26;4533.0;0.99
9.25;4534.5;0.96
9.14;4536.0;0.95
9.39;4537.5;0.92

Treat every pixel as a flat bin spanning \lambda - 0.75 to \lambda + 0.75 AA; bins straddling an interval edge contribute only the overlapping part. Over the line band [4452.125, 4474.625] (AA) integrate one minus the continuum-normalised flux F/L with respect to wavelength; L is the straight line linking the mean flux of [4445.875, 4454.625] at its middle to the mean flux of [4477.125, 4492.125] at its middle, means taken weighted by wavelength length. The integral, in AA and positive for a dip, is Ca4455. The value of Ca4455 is 2.1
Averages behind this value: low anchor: 8.48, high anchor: 8.72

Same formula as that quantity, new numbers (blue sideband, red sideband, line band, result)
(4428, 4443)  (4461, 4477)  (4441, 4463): 1.1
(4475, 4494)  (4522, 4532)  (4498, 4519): -1.3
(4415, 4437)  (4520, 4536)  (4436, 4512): -1.6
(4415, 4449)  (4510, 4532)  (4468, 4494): -1.1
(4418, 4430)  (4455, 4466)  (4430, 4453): -0.2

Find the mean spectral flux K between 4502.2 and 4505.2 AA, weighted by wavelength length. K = 8.89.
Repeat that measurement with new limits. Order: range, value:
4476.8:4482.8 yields 8.55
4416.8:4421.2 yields 7.93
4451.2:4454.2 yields 7.75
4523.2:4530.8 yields 7.77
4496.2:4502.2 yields 8.63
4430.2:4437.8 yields 8.35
